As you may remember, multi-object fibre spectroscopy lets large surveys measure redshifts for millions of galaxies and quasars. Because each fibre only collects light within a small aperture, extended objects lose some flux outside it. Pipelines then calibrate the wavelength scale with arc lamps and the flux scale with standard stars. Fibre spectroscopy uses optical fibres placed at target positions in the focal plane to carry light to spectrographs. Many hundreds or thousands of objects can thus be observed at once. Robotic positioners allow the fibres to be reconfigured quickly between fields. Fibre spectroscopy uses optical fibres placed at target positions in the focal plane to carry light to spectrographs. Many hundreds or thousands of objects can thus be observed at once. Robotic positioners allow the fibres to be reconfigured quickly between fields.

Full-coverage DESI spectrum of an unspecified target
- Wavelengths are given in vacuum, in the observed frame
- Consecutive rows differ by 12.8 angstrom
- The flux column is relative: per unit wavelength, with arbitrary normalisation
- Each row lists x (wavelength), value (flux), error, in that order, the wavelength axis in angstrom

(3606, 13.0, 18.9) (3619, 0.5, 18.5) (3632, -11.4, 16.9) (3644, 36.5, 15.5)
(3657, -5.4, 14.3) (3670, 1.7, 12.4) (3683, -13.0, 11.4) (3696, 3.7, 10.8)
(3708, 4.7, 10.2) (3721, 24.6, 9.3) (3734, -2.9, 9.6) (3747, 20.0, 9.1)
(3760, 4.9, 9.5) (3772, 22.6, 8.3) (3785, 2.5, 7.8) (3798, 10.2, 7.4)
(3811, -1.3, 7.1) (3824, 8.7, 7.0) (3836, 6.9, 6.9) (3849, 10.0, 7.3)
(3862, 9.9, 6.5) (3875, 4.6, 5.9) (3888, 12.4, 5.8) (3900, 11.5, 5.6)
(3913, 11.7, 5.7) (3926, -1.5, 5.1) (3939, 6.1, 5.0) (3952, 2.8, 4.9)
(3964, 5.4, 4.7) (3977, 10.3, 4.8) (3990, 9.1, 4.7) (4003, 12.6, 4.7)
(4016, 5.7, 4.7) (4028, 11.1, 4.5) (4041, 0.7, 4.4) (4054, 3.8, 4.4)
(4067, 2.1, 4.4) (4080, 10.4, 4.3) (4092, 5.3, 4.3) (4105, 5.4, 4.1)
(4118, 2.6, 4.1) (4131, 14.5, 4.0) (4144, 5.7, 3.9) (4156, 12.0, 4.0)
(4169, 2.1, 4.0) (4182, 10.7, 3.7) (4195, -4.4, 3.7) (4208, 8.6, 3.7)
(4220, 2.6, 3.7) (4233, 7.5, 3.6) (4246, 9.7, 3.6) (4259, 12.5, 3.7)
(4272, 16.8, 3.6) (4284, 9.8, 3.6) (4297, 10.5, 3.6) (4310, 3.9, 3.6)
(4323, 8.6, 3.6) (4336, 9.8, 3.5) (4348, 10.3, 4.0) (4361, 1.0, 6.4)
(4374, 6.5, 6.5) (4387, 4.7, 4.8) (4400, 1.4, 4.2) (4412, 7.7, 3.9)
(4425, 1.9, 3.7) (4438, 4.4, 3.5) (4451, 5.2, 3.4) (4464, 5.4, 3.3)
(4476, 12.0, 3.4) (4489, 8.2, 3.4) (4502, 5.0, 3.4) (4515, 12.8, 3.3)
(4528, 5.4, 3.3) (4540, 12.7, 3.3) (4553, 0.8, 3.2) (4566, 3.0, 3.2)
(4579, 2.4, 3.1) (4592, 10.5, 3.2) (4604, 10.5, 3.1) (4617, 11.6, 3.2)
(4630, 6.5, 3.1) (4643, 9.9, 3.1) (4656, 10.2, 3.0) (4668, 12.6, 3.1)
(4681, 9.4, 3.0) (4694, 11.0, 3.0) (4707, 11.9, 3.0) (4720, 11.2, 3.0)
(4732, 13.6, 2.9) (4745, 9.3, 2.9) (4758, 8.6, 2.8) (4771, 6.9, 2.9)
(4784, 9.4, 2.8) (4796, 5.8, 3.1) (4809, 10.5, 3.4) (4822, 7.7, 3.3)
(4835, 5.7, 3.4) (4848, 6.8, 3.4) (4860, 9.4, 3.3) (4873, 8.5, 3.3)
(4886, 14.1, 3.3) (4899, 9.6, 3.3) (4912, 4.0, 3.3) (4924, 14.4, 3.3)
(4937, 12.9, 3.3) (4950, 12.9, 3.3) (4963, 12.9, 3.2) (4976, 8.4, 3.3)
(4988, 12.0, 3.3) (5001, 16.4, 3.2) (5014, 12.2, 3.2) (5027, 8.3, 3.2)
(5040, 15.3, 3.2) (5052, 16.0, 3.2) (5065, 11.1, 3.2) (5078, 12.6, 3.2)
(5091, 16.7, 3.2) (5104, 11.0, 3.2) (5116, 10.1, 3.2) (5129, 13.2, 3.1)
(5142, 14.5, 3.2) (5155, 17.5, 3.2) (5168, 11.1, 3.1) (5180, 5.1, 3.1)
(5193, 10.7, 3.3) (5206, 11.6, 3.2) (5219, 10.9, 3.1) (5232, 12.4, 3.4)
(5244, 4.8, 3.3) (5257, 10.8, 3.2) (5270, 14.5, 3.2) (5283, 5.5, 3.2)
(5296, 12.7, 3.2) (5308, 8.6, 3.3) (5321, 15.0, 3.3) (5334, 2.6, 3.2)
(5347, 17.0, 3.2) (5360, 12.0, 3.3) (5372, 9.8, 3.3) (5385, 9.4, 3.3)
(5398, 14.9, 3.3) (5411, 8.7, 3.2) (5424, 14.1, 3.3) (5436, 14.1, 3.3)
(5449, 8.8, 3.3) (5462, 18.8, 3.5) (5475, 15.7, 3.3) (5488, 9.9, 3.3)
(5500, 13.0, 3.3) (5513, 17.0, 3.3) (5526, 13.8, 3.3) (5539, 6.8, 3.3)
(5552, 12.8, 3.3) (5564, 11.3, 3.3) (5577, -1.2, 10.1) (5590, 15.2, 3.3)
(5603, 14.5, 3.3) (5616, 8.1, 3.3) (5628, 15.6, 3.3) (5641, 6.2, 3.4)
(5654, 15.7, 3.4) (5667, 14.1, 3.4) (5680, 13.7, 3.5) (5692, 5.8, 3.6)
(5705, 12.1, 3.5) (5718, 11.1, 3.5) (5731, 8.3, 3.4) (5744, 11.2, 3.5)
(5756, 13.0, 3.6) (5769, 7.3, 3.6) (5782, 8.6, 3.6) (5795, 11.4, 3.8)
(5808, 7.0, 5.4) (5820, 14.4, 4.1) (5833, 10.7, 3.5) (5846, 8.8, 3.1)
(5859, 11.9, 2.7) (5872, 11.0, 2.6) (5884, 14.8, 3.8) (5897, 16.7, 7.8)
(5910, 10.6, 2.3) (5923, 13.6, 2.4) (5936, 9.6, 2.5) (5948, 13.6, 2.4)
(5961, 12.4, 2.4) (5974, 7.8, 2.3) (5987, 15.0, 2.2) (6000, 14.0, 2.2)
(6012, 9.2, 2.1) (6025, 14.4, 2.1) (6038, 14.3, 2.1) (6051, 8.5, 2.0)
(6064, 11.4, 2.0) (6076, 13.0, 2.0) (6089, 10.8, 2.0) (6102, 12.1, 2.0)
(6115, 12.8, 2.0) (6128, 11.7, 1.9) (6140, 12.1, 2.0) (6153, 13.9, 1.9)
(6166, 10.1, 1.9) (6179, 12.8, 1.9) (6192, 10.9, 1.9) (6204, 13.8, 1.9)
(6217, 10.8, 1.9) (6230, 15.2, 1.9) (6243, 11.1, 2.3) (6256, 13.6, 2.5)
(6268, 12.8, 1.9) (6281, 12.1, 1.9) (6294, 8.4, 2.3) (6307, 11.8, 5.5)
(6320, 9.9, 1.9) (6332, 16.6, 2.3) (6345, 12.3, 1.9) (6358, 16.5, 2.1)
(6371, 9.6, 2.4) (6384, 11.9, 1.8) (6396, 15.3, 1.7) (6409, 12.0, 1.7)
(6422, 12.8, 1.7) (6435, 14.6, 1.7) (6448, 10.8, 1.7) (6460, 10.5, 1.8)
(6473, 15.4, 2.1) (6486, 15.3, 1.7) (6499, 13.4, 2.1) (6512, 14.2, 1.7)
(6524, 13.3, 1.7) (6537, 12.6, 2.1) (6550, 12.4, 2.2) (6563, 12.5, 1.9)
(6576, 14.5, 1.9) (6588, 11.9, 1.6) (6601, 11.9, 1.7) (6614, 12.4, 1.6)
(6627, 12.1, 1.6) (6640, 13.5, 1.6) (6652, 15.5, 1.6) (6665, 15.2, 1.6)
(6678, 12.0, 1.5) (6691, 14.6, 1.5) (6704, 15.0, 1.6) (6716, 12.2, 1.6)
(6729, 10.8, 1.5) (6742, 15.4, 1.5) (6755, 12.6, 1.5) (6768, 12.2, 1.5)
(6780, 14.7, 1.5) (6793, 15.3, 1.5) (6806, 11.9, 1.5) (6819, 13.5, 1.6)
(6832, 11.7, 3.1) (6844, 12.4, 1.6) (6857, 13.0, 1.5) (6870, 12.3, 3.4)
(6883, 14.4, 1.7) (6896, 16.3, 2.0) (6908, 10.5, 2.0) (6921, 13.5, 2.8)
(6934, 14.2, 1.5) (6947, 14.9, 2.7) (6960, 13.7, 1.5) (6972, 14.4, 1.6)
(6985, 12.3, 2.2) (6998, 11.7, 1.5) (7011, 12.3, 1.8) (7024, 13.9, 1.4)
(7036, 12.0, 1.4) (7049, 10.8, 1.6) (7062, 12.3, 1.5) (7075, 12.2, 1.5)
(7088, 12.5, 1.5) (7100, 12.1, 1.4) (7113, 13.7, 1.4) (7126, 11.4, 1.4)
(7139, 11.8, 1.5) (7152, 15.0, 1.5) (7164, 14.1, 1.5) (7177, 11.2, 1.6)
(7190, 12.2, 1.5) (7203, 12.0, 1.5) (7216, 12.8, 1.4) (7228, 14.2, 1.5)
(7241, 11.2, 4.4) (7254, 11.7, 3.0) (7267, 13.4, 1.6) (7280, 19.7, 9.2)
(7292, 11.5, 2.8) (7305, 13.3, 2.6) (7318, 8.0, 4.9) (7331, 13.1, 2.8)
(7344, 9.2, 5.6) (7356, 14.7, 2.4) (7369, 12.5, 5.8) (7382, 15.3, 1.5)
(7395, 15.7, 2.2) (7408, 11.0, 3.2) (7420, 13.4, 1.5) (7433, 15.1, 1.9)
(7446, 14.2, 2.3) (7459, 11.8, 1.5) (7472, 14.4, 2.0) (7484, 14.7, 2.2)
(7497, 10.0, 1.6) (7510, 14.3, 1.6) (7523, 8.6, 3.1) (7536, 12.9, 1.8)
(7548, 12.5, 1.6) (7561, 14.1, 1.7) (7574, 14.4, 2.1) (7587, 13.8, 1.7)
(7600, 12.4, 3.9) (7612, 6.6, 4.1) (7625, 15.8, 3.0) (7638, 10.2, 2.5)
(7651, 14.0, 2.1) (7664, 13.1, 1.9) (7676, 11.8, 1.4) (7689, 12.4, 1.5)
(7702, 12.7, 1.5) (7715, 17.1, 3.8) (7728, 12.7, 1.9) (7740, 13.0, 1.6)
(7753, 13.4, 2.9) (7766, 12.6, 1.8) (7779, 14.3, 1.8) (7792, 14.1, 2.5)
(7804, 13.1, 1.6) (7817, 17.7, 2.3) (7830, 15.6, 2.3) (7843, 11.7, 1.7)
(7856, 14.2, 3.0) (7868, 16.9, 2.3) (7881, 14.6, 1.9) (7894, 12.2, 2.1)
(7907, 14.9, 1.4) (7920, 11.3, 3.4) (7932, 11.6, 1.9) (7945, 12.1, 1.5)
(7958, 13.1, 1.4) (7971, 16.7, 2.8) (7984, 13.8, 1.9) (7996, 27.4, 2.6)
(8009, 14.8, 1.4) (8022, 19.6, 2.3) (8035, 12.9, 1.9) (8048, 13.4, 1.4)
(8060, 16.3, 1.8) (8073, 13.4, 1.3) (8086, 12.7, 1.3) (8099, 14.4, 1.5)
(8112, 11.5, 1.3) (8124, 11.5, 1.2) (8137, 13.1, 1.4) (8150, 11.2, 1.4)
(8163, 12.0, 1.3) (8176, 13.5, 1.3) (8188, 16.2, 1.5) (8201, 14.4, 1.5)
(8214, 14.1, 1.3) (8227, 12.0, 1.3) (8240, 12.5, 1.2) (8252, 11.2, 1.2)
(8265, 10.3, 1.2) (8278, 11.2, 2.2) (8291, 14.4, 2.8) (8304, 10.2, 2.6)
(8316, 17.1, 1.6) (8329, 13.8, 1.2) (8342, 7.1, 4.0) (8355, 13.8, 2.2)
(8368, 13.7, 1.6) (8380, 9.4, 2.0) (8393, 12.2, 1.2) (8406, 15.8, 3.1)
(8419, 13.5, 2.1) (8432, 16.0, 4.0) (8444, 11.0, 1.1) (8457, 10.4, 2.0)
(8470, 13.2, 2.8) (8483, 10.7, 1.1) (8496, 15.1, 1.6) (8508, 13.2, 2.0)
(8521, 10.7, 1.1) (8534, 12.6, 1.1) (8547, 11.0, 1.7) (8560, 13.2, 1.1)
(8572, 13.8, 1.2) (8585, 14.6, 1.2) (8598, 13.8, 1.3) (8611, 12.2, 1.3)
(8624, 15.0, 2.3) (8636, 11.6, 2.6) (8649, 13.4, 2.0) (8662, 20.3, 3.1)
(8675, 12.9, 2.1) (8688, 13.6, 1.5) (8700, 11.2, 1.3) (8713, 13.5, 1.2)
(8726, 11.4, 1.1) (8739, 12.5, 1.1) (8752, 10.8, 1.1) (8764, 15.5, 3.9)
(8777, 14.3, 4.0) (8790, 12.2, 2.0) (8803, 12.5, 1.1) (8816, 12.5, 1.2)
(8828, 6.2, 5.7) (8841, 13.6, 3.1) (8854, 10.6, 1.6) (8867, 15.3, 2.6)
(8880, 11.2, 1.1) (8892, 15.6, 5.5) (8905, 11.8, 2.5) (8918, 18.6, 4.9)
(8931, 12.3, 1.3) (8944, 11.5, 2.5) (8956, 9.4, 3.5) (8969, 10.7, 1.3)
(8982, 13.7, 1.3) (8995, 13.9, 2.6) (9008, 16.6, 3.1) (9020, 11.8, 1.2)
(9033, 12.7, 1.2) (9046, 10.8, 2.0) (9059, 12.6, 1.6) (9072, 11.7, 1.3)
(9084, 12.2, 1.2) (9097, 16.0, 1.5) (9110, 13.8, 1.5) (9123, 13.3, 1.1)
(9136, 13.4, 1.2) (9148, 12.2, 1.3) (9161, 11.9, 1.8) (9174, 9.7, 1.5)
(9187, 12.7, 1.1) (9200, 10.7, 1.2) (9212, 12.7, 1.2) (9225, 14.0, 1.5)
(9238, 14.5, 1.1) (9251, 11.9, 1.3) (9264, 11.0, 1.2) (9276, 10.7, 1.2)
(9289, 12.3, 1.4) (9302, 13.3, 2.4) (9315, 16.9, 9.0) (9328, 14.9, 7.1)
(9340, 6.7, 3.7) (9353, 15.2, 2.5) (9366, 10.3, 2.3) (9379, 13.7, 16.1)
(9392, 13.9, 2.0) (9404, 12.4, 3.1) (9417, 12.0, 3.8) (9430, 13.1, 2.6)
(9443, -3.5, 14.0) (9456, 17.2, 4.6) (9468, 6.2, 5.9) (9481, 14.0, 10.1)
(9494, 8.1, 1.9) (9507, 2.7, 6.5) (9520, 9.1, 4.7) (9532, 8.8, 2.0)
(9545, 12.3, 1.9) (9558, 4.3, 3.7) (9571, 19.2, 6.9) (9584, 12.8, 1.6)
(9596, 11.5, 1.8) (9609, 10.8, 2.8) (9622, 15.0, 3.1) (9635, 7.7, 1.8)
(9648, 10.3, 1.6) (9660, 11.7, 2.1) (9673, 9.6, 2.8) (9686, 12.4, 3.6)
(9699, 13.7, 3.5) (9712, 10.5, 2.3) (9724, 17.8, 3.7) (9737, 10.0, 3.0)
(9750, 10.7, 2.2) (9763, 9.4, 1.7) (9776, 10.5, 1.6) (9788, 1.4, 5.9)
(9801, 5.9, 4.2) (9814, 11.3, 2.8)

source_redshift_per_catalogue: 0.218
